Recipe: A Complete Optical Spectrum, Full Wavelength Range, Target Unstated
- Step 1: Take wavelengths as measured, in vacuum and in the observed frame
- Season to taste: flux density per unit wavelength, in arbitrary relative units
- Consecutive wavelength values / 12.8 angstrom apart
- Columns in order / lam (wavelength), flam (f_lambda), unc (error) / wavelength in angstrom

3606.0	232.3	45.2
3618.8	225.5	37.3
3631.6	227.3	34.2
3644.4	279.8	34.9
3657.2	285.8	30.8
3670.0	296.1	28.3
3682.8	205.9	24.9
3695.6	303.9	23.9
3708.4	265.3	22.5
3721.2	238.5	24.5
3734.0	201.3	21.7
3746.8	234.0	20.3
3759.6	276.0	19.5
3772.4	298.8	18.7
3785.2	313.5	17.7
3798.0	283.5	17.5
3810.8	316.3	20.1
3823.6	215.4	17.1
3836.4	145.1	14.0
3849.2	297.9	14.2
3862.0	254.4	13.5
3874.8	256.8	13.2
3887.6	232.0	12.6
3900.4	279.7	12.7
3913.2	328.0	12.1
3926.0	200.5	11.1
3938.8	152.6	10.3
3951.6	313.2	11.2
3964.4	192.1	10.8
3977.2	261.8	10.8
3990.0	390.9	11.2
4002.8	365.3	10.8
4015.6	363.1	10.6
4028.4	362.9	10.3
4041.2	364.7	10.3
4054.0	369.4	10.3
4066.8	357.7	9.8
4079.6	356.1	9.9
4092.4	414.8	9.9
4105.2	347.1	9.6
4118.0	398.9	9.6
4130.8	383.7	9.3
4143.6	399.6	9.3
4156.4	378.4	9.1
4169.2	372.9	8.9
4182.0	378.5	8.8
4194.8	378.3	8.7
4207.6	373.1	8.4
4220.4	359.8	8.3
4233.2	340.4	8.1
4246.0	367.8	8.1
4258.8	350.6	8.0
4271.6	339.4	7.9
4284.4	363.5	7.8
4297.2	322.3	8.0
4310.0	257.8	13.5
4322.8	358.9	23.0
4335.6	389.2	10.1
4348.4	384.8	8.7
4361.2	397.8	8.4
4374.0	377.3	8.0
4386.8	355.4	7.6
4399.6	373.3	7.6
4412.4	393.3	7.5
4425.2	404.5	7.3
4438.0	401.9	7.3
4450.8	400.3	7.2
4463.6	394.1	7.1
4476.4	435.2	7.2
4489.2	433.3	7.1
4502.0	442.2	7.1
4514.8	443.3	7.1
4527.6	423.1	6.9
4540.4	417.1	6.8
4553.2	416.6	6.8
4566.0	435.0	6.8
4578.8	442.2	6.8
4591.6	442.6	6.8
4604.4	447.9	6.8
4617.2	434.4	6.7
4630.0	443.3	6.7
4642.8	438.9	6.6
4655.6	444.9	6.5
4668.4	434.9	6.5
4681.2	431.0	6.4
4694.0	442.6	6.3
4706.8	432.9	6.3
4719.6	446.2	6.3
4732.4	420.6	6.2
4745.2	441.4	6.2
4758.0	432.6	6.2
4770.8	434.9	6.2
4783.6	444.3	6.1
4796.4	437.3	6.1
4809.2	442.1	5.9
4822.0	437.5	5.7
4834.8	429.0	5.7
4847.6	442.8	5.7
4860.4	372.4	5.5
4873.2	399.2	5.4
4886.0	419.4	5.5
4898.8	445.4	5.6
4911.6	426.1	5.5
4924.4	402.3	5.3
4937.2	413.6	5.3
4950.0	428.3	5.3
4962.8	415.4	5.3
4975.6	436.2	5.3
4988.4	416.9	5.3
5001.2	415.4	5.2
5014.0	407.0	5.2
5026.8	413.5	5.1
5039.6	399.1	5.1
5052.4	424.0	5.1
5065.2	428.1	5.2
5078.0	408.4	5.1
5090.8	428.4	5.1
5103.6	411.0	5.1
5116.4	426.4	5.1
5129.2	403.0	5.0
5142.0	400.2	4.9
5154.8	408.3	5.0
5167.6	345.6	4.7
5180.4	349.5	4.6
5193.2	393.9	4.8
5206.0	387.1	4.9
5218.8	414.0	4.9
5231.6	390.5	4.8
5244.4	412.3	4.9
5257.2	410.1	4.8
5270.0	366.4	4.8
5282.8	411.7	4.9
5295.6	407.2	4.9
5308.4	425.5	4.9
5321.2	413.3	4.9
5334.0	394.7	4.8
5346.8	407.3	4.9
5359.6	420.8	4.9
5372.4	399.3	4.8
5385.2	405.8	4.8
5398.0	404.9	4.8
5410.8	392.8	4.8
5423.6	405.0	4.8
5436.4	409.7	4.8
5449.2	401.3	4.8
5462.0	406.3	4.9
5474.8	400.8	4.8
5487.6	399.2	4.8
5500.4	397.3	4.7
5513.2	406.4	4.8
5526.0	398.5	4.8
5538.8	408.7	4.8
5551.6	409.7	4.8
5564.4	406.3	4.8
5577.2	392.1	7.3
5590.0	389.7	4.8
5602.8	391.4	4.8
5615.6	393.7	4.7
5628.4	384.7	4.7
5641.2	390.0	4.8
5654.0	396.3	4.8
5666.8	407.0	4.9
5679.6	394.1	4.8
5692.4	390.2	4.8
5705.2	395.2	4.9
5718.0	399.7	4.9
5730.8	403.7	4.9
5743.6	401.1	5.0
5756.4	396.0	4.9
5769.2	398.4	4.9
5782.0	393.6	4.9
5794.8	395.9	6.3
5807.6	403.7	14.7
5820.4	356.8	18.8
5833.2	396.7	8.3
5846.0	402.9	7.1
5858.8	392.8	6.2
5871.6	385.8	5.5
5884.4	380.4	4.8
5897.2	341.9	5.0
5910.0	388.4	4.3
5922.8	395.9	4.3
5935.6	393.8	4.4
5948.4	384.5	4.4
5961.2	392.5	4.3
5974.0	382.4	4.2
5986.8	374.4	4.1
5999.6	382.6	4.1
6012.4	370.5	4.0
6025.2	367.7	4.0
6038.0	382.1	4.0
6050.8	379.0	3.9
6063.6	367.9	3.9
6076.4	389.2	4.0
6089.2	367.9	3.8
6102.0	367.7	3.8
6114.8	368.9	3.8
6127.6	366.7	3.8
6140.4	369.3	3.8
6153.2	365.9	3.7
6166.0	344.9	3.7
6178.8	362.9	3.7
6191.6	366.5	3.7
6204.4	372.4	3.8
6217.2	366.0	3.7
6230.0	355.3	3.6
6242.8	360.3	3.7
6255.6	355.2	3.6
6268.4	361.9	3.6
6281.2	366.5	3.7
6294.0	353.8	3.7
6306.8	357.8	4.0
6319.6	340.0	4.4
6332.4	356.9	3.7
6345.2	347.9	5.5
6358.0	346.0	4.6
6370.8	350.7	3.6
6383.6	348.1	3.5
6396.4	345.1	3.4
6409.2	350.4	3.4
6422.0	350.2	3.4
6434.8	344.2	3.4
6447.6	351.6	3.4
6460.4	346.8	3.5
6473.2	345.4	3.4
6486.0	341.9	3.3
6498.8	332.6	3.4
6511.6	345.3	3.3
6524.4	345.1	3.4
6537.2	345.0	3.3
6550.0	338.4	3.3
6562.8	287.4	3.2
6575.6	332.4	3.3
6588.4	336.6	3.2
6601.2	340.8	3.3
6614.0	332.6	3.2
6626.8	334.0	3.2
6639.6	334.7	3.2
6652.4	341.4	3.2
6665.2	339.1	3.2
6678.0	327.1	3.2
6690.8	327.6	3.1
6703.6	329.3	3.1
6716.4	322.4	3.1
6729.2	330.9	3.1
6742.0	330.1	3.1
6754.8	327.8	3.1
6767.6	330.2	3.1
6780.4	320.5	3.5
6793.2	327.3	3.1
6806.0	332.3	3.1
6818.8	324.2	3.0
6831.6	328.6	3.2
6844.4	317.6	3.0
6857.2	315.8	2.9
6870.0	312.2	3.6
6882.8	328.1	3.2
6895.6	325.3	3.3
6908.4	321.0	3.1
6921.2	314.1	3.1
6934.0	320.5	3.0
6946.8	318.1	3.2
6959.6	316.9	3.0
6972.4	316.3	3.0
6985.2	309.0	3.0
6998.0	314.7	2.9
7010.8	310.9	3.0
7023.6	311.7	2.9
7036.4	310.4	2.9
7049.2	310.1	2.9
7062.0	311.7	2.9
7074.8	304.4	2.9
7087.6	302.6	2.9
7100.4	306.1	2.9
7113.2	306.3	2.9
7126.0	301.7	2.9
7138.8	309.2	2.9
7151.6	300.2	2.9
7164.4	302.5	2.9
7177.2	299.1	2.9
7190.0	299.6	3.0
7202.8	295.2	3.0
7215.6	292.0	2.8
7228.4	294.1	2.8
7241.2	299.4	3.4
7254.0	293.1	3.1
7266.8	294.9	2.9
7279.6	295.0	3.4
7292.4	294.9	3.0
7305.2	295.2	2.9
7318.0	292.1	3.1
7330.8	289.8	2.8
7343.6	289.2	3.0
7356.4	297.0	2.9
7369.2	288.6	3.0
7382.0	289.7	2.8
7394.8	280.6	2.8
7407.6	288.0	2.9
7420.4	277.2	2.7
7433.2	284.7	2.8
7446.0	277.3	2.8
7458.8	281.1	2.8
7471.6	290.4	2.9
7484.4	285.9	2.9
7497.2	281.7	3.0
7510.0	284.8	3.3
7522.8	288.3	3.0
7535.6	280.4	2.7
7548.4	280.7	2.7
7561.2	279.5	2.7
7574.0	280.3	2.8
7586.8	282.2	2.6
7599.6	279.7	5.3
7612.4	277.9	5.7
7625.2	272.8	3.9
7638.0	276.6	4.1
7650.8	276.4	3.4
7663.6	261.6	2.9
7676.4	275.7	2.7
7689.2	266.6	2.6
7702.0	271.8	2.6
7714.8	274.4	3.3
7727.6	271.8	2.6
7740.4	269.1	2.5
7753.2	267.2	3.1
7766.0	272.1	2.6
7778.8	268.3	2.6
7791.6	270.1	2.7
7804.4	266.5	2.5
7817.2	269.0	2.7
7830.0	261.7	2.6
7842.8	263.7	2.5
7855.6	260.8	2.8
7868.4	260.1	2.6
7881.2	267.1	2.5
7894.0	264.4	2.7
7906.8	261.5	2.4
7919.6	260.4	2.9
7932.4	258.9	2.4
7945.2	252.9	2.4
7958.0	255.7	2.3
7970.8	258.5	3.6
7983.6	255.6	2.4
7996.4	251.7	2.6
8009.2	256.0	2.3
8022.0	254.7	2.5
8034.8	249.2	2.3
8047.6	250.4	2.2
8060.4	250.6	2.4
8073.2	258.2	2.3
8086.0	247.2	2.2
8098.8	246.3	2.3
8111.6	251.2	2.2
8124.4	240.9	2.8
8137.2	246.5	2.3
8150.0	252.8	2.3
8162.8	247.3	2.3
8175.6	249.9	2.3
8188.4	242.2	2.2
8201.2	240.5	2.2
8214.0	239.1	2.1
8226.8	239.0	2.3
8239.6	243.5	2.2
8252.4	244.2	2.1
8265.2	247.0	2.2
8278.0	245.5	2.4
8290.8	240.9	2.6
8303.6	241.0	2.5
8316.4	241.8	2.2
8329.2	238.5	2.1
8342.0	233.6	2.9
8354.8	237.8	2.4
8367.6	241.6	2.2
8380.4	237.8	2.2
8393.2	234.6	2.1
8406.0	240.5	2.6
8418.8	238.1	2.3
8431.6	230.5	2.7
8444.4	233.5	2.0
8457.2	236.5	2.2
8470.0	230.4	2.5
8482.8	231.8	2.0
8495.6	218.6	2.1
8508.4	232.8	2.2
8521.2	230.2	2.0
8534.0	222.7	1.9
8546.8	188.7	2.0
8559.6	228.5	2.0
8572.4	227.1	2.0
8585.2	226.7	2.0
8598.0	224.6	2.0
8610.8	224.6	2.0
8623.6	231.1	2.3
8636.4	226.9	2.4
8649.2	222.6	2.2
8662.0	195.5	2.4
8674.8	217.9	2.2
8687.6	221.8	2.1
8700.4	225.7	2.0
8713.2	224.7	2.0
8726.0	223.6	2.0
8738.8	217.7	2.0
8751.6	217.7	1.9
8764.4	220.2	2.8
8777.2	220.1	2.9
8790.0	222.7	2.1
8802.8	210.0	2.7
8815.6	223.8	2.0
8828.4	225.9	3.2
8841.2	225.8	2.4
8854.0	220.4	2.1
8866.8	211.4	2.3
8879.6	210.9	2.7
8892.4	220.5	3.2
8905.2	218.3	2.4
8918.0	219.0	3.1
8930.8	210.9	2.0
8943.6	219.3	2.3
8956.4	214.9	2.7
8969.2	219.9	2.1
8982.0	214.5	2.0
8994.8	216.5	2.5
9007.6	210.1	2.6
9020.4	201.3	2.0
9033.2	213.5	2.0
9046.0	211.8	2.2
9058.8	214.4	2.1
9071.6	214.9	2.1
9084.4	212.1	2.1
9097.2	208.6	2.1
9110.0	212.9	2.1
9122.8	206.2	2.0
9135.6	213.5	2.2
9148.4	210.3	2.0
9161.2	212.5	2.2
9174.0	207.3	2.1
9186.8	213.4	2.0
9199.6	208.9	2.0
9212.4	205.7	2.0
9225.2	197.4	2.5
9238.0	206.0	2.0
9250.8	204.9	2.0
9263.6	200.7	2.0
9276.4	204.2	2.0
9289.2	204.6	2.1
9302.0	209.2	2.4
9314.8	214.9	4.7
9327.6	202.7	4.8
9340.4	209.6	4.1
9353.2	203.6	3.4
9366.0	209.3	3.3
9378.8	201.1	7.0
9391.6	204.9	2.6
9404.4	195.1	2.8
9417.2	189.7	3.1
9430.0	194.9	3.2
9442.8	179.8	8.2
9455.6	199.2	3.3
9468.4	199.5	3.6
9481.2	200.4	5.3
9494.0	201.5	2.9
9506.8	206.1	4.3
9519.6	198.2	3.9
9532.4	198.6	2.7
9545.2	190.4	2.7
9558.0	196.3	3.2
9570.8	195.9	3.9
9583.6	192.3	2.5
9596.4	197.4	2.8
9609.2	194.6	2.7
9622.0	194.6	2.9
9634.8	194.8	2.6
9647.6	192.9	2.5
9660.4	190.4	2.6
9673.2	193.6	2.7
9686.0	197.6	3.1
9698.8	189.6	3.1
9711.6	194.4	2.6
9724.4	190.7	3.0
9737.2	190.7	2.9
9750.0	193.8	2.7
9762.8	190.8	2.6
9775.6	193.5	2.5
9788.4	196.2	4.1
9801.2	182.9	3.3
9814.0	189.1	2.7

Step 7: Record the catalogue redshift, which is 0.00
